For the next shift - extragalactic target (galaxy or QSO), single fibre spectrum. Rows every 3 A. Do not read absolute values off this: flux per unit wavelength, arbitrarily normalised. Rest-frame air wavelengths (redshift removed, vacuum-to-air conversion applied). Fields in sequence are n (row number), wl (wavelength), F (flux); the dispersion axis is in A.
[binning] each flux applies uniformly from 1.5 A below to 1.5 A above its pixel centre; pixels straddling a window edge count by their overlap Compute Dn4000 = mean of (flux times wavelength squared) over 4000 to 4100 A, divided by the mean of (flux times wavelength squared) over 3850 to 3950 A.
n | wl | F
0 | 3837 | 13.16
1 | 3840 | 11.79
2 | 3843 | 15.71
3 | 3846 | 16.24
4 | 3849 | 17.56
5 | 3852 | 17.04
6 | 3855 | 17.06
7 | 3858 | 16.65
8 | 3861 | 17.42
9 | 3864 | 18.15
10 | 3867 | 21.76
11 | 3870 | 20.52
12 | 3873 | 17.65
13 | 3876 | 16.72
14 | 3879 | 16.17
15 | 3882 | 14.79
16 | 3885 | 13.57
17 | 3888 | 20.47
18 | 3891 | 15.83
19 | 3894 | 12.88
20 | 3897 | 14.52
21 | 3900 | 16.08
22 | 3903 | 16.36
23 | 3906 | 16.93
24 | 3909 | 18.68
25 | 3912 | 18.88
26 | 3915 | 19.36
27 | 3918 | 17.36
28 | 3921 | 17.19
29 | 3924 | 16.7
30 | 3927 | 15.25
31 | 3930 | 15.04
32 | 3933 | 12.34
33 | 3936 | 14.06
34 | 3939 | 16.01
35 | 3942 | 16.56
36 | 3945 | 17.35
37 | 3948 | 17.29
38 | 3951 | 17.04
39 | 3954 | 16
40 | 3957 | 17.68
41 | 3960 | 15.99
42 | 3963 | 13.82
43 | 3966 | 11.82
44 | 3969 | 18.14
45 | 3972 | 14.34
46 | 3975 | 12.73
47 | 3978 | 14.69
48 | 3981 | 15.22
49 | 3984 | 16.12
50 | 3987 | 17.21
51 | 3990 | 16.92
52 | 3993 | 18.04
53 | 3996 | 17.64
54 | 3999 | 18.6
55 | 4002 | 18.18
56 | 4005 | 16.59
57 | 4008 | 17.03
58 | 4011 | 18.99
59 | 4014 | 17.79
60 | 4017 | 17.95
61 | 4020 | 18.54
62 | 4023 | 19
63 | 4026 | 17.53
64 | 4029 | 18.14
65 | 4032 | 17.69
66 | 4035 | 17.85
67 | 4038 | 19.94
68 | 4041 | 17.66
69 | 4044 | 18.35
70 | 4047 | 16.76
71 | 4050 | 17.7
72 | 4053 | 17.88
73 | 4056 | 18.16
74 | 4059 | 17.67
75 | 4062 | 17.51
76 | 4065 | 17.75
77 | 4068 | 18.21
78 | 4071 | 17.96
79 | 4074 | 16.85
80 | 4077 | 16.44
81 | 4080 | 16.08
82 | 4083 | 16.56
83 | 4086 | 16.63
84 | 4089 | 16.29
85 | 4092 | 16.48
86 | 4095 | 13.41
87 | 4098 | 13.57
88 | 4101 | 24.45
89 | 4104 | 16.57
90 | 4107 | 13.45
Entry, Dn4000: 1.12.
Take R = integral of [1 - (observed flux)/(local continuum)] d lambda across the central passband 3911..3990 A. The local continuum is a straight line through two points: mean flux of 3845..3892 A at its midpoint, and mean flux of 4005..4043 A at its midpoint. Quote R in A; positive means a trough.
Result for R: 8.1 A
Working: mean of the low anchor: 17.4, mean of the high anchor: 18.1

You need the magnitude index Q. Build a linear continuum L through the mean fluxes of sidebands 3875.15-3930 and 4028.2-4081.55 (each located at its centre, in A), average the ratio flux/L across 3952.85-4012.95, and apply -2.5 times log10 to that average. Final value 0.054 mag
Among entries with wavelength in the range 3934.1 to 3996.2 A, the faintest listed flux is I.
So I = 11.82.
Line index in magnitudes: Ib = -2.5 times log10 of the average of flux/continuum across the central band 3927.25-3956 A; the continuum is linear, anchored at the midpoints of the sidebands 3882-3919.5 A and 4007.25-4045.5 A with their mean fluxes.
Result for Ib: 0.09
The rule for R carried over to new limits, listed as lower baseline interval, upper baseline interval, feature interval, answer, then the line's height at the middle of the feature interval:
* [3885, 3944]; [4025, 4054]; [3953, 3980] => 3.12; 17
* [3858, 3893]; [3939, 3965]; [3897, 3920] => -0.65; 17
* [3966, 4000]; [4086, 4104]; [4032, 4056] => -2.22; 16.5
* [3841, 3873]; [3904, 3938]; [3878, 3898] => 1.95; 17.1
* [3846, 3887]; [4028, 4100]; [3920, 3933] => 1.28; 17.3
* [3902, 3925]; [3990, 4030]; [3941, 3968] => 2.80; 17.8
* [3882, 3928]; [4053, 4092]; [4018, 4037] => -1.27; 17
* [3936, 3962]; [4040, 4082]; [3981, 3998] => -0.18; 16.9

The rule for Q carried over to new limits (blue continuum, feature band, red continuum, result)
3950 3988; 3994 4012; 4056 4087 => -0.12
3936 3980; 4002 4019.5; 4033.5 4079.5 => -0.06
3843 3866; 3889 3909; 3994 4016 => 0.10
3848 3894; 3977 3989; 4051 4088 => 0.09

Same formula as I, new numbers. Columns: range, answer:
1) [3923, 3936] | 12.34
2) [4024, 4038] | 17.53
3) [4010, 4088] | 16.08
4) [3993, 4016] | 16.59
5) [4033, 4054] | 16.76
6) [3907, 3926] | 16.7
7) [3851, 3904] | 12.88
